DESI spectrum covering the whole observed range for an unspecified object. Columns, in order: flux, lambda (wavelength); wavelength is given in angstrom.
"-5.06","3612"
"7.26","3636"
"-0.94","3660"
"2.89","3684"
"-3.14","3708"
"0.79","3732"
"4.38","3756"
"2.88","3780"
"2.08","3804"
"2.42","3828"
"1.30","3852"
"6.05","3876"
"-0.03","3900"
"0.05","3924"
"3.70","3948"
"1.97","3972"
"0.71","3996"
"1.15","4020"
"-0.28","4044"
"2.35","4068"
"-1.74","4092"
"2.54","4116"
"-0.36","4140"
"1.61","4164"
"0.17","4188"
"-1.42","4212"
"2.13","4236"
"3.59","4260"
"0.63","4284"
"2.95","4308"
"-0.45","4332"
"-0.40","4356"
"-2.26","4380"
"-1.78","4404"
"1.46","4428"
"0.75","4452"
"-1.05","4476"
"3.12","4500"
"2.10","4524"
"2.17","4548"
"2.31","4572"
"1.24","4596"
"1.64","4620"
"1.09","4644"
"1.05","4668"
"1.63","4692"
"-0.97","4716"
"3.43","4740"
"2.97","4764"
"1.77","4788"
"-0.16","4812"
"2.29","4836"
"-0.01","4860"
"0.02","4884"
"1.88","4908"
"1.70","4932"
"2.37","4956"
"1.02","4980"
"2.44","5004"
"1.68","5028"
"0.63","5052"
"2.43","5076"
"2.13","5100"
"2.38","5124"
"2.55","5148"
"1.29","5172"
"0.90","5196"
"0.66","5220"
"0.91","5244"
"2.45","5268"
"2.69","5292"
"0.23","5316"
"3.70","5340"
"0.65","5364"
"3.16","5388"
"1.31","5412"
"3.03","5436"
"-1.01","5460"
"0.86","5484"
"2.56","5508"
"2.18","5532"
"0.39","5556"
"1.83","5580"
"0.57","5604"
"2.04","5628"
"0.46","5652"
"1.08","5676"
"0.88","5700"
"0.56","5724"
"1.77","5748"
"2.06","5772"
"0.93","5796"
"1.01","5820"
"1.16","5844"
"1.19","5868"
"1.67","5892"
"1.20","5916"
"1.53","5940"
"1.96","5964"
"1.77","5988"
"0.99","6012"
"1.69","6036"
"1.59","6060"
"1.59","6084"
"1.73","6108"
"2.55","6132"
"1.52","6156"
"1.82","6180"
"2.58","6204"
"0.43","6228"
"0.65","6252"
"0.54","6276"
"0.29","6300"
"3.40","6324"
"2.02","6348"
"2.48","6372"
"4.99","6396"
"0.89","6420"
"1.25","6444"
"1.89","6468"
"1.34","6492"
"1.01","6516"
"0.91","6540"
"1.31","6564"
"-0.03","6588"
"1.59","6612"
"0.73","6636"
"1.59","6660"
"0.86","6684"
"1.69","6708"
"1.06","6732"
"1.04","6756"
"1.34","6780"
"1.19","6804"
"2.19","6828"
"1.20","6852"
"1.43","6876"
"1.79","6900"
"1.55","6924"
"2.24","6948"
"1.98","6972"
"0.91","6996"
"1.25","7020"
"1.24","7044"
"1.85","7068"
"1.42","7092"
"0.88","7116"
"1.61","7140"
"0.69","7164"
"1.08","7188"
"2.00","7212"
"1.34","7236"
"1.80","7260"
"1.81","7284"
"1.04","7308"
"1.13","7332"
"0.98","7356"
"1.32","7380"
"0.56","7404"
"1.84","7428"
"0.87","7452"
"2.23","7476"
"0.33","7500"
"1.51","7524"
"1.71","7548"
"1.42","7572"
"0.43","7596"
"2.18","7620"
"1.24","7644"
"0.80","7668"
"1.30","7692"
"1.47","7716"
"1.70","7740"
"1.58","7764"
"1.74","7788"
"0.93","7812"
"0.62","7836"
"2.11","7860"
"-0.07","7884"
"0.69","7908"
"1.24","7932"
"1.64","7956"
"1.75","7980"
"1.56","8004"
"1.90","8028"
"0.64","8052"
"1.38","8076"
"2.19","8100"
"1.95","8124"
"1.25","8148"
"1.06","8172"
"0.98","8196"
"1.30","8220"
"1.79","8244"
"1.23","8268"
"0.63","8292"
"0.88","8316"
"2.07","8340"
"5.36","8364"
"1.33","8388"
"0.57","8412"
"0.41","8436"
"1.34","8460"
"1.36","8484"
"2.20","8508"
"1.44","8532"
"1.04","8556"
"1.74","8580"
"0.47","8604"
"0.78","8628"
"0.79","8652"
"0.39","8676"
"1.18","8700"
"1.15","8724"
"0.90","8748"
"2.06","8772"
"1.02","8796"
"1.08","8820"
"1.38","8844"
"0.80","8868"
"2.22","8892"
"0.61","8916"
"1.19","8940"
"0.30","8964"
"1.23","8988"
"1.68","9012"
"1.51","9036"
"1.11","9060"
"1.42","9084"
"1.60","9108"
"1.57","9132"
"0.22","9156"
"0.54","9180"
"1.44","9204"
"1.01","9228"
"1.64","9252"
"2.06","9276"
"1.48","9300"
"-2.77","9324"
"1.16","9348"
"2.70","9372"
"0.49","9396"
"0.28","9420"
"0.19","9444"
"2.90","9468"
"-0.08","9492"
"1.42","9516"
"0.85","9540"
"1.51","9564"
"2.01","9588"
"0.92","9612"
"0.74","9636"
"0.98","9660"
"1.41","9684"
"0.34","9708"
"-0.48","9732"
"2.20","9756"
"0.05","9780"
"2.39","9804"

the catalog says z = 0.275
